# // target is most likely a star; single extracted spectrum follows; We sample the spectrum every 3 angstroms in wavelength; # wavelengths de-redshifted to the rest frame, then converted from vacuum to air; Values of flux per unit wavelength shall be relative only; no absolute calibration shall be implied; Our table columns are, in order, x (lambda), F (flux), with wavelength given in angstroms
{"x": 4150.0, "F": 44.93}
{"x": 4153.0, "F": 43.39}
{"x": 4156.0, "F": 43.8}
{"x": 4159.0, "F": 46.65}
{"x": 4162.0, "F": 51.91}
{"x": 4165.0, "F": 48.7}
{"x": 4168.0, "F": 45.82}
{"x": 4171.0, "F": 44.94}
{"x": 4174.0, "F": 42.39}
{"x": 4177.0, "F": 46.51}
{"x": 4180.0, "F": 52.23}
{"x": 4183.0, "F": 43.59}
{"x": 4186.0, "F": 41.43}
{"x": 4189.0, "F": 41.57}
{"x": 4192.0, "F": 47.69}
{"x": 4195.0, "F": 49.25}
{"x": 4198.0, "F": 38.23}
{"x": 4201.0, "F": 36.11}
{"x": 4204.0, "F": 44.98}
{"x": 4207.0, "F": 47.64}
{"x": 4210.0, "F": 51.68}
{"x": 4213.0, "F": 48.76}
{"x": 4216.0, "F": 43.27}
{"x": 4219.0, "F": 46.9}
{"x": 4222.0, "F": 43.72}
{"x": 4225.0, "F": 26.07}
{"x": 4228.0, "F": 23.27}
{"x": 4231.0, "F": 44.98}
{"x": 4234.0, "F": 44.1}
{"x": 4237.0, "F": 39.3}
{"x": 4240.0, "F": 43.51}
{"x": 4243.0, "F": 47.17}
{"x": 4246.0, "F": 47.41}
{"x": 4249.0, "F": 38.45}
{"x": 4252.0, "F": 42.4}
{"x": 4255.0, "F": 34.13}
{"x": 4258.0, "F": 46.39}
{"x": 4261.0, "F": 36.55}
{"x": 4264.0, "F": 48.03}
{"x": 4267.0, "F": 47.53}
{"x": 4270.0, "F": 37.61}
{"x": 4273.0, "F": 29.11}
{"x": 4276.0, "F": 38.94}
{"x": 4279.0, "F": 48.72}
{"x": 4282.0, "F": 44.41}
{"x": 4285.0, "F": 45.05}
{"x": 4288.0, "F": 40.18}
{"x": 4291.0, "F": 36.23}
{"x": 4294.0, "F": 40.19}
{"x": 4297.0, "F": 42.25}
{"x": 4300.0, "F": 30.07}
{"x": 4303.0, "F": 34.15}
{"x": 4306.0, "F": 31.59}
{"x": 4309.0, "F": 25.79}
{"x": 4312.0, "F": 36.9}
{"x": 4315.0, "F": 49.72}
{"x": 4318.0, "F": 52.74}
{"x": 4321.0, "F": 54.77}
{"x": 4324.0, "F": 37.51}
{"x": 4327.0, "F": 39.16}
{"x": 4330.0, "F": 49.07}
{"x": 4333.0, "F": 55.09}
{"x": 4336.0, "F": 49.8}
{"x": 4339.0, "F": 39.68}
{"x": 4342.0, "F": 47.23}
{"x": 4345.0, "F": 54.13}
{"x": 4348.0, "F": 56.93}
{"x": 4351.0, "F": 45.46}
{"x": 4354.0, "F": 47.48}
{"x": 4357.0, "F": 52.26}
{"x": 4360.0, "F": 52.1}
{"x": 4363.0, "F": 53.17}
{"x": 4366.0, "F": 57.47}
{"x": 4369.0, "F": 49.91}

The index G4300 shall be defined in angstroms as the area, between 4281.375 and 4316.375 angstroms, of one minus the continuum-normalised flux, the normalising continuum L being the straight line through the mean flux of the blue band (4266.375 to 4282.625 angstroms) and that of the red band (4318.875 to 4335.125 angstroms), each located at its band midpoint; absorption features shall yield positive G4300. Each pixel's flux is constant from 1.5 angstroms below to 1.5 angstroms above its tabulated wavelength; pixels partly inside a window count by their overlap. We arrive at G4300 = 4.6 angstroms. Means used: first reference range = 40.5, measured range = 37.8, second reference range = 47.4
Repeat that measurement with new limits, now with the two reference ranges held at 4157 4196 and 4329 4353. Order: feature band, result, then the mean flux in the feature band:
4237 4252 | 1.32 angstroms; 43.5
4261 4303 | 7.08 angstroms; 40.3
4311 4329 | 1.37 angstroms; 45.5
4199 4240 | 4.80 angstroms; 41.6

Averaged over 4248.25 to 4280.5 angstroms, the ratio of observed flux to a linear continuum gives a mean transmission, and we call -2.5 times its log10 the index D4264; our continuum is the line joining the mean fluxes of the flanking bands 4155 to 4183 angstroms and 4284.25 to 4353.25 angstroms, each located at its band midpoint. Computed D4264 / 0.10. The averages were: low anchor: 46.9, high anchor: 43.2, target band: 40.8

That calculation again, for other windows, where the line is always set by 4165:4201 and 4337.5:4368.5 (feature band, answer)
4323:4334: 0.11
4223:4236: 0.30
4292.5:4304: 0.30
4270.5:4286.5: 0.17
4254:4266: 0.13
